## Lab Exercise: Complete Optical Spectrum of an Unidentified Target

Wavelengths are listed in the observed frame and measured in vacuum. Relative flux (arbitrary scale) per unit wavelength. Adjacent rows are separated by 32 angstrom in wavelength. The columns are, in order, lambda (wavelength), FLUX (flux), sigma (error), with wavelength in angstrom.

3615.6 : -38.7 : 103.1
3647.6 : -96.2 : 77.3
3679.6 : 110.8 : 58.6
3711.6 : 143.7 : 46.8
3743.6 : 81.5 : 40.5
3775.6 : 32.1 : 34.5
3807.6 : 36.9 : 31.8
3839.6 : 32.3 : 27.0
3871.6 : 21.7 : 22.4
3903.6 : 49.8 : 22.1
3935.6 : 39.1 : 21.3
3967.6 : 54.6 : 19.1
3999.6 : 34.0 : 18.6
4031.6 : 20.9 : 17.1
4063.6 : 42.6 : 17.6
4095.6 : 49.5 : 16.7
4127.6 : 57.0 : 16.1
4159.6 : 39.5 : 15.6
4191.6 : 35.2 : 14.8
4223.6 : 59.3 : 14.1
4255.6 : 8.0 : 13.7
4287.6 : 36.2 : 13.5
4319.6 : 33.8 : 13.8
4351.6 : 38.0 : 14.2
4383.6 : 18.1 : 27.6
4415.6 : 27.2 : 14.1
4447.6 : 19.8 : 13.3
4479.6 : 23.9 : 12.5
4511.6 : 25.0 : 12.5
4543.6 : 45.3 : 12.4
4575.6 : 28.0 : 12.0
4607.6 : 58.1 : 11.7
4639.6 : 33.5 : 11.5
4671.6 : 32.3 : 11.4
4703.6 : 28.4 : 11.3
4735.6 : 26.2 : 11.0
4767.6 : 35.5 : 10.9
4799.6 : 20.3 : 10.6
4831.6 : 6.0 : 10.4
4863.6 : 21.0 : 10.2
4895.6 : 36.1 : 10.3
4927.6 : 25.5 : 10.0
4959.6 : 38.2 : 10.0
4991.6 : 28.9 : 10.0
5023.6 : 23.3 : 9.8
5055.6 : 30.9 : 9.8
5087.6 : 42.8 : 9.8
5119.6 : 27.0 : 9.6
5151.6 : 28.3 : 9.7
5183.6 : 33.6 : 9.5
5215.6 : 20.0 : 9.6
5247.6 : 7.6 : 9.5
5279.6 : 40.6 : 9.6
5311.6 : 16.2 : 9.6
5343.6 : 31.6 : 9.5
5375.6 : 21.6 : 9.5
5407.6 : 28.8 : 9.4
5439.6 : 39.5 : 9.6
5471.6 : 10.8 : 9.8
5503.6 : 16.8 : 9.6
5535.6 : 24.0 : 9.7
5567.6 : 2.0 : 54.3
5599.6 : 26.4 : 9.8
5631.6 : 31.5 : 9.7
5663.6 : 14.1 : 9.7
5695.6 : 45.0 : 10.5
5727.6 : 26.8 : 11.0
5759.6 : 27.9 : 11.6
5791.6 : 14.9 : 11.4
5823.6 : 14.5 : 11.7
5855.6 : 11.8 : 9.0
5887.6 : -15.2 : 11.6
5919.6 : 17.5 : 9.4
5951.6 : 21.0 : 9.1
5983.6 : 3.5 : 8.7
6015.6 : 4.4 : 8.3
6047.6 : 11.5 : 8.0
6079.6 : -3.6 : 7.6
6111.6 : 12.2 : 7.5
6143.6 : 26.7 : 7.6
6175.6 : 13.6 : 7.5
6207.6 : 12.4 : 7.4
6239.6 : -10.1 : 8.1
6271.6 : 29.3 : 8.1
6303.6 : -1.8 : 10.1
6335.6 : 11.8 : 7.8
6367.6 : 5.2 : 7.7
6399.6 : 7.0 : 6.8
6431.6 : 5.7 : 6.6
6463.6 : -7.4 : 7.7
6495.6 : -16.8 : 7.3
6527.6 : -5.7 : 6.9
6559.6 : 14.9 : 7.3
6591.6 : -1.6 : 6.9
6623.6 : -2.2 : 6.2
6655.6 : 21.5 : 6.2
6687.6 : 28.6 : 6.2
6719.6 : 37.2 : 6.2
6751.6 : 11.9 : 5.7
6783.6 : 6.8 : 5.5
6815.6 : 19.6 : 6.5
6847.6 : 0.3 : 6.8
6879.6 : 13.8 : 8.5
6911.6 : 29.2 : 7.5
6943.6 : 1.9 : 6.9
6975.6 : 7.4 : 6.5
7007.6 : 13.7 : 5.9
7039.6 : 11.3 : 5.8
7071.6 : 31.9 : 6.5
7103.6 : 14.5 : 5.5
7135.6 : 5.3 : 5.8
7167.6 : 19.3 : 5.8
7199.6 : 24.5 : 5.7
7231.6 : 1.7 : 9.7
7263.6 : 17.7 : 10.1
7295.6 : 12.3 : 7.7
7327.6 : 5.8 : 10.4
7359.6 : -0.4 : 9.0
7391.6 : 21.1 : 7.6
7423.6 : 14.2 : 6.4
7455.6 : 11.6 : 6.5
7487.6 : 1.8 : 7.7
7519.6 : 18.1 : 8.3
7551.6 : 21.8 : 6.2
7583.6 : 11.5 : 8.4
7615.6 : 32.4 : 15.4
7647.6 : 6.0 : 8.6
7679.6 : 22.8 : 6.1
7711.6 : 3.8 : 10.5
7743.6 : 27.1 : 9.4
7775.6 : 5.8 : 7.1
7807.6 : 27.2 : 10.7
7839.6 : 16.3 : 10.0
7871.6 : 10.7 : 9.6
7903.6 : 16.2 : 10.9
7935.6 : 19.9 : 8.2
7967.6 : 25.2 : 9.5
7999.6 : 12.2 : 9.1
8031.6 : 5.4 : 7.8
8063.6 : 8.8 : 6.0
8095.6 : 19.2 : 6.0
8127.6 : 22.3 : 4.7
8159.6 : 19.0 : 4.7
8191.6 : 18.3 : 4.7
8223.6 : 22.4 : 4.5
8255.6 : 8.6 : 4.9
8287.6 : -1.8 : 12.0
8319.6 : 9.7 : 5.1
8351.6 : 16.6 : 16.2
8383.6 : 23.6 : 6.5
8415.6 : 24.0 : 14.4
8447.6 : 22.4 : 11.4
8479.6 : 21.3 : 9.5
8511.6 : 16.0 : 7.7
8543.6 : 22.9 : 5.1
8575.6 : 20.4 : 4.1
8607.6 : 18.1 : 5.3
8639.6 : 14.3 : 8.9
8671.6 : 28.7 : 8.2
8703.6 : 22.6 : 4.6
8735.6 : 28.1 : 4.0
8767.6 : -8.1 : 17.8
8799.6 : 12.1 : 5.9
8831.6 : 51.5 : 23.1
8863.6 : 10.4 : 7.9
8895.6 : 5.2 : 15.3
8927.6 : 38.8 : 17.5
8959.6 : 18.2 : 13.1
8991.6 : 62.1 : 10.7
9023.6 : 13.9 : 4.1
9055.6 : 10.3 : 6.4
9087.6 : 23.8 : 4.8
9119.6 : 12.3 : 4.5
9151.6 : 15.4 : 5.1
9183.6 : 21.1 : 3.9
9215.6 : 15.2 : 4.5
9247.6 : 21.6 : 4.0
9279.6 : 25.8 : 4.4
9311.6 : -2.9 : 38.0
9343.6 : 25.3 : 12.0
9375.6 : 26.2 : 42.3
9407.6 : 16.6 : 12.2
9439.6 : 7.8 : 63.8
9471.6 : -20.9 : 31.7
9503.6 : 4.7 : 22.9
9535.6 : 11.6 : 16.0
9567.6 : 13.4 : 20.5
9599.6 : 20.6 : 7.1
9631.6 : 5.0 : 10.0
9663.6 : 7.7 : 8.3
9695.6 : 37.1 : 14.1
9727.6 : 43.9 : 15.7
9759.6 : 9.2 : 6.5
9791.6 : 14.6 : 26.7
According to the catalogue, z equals 0.798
